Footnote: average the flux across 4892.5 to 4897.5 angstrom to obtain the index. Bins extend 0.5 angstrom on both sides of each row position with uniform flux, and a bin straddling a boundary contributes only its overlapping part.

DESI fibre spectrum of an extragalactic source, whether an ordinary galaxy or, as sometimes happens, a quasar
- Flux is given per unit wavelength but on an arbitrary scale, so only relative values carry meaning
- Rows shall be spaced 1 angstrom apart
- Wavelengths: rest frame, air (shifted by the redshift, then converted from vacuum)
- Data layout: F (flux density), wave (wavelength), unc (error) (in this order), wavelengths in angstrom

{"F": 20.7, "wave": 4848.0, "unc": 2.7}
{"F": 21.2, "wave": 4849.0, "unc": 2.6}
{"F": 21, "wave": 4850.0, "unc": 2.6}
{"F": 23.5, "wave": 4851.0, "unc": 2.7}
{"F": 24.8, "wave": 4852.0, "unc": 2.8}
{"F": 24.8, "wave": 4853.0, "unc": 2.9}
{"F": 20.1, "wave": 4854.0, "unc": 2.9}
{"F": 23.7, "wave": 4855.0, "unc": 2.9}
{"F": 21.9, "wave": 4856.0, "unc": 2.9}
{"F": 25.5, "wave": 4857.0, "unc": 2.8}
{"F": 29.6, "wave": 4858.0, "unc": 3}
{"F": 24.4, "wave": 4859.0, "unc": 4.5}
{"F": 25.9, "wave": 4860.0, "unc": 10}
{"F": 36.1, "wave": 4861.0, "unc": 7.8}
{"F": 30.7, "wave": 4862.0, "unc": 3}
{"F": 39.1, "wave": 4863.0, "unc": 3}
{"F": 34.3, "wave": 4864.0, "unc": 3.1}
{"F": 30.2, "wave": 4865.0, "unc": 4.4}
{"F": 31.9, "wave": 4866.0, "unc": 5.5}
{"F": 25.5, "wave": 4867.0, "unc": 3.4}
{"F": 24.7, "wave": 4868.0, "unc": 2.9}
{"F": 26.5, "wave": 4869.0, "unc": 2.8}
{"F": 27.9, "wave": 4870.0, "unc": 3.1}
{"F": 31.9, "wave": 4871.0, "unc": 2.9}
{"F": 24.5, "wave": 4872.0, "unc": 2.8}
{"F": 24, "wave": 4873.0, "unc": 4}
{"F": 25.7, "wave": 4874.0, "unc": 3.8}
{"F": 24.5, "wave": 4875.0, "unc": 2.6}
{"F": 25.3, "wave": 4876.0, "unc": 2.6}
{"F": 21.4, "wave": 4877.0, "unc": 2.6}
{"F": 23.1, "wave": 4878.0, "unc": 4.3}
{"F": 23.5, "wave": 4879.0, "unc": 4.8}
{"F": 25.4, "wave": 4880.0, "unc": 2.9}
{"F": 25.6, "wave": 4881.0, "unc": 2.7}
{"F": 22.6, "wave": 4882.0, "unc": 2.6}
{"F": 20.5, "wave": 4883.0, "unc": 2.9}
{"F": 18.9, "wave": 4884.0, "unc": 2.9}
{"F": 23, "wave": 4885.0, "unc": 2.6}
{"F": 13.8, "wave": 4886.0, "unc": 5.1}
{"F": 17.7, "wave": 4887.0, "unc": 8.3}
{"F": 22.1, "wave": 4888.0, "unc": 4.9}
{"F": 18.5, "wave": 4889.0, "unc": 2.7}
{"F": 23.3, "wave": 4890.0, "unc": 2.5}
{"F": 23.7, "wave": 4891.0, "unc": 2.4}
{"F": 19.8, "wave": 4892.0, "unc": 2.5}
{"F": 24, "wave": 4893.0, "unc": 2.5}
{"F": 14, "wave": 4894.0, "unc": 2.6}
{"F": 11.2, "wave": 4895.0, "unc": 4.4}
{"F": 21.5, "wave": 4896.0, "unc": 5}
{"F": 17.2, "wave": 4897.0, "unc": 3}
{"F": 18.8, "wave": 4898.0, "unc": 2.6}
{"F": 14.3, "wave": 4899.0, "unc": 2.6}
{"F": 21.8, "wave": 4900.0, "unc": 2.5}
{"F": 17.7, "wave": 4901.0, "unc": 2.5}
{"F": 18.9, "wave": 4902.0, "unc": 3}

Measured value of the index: 17.6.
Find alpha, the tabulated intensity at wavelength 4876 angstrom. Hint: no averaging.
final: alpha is 25.3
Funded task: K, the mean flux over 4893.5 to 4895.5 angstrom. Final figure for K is 12.6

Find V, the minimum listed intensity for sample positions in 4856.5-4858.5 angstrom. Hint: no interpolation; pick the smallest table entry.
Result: 25.5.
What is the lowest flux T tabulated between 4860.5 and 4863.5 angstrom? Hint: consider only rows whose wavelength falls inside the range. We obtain 30.7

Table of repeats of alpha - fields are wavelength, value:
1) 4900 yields 21.8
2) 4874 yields 25.7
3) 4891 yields 23.7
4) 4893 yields 24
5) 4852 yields 24.8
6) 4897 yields 17.2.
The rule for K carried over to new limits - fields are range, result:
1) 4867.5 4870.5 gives 26.4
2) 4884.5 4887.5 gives 18.2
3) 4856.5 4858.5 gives 27.6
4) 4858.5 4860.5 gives 25.1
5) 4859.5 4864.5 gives 33.2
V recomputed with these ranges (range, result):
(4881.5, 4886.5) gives 13.8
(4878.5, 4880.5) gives 23.5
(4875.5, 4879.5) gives 21.4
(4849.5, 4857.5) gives 20.1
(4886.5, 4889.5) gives 17.7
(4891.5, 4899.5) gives 11.2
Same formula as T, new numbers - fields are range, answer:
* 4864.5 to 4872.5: 24.5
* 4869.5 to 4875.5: 24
